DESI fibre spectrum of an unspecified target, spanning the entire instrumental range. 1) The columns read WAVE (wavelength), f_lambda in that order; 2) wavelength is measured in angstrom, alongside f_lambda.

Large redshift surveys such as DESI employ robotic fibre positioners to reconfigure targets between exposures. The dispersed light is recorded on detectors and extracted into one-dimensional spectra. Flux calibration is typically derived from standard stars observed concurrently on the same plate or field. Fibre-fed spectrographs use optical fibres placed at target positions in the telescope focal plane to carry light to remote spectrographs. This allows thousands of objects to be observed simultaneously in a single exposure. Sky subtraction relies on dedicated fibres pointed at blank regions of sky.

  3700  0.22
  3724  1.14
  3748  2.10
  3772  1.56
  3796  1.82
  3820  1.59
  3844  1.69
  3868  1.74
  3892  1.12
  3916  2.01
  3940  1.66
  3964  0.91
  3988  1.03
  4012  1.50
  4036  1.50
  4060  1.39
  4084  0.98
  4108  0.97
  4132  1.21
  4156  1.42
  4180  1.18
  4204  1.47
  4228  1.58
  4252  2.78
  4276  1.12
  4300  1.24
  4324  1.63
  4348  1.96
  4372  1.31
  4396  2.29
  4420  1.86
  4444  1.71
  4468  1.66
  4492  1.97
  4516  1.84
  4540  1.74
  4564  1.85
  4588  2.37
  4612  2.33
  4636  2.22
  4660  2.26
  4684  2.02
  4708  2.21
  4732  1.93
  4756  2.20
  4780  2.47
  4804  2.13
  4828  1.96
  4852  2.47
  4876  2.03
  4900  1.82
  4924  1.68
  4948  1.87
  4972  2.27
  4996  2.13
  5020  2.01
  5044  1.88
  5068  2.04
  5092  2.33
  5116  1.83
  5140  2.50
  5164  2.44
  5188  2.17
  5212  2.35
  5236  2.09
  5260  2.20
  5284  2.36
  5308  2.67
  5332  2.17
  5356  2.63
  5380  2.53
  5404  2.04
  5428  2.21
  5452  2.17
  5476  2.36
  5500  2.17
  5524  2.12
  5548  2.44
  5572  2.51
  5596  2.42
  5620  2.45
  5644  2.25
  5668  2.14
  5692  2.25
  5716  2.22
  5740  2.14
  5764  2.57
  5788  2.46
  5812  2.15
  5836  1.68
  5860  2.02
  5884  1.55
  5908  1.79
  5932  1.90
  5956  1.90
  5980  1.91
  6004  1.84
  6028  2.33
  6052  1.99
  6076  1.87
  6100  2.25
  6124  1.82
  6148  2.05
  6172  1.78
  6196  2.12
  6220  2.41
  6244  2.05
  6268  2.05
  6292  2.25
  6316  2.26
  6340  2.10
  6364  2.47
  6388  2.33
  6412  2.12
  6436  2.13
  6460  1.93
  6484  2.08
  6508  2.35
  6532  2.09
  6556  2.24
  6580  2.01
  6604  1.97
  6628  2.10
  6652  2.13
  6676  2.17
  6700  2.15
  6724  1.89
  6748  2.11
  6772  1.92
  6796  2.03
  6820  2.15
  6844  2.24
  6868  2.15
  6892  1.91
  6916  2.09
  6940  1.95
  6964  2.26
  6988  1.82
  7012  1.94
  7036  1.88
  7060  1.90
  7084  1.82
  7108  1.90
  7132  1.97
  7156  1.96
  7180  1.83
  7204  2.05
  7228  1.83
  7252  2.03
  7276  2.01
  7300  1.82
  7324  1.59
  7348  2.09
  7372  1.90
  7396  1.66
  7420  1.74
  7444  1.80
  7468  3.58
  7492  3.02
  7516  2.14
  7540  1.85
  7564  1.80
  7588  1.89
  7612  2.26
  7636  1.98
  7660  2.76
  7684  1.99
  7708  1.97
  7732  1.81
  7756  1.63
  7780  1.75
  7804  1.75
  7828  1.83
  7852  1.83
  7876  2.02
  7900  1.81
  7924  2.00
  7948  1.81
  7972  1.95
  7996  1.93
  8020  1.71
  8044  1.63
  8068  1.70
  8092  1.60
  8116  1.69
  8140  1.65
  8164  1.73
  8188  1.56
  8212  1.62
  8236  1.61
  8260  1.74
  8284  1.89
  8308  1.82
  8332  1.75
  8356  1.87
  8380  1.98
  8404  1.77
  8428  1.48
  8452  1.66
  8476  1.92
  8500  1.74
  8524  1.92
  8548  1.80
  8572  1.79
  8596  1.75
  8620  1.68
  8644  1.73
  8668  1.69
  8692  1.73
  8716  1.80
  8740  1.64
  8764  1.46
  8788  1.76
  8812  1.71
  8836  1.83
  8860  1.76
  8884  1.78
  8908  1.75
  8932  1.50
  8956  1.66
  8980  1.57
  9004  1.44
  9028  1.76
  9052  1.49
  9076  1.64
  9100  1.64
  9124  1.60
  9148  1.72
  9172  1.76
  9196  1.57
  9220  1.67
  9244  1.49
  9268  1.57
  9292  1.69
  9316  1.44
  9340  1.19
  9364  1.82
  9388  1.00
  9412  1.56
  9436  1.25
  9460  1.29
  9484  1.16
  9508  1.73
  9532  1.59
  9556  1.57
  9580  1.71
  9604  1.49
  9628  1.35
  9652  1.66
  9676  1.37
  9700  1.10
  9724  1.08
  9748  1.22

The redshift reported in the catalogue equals 0.139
